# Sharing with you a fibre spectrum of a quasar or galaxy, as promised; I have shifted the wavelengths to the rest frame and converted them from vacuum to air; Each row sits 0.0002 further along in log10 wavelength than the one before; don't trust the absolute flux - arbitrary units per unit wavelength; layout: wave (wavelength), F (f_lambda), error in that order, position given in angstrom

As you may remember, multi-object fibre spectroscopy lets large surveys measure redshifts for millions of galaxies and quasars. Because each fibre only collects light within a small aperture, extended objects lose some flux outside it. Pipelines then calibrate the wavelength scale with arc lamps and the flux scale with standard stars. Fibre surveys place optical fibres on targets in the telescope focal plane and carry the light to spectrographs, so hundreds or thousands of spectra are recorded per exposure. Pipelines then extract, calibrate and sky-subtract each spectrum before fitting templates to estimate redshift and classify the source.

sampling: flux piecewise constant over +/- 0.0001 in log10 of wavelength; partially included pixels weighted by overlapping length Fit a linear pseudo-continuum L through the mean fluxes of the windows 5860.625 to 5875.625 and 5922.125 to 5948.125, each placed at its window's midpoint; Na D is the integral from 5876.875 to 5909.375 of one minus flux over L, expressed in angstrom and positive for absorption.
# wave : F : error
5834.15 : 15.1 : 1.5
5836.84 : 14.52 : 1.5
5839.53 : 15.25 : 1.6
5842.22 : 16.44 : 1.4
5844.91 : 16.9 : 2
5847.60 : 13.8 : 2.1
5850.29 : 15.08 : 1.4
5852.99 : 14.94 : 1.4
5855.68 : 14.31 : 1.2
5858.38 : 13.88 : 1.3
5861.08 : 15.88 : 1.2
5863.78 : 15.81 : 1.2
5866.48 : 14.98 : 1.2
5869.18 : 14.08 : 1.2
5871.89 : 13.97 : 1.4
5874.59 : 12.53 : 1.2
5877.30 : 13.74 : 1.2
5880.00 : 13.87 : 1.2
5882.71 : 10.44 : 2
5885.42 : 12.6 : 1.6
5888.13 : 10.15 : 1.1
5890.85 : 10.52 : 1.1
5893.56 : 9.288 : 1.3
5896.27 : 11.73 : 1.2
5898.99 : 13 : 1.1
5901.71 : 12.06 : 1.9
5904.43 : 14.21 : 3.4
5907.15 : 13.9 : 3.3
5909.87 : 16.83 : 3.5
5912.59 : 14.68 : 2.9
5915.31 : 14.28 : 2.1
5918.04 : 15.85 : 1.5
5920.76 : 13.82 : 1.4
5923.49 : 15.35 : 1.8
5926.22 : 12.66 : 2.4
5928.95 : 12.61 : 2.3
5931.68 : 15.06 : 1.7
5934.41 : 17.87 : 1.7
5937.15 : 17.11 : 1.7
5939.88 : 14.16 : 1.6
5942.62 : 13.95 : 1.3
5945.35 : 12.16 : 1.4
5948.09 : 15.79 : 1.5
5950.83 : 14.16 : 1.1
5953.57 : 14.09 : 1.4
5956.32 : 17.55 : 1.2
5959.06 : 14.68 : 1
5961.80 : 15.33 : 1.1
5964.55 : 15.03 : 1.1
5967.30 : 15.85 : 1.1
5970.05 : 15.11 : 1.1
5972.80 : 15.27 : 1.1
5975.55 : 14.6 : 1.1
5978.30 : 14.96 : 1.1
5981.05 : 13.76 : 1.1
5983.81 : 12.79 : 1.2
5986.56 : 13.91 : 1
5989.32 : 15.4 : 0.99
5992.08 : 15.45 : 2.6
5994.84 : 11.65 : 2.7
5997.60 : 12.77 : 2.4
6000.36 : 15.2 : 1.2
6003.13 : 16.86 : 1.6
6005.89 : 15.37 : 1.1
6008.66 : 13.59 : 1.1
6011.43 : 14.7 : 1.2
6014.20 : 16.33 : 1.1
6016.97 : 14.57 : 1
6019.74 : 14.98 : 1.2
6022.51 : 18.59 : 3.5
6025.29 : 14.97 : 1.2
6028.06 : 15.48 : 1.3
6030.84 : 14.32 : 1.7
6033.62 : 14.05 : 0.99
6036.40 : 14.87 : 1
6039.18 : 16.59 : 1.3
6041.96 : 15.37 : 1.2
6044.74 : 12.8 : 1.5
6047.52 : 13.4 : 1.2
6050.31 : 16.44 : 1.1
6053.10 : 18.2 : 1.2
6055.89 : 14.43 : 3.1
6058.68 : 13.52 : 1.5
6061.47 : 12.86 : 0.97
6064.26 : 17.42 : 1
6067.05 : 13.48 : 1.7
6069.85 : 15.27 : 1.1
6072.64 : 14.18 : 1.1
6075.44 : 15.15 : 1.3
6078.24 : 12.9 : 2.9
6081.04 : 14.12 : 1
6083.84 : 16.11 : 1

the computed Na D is 5.2 angstrom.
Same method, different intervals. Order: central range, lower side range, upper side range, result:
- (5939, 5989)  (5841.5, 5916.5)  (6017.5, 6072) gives -0.8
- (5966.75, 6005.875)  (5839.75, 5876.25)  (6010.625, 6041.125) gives 1.9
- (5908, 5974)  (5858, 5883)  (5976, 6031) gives -2.3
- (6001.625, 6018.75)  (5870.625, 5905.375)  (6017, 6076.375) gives -1.0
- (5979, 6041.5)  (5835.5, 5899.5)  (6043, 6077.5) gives -1.6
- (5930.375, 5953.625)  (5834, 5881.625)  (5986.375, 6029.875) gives -0.2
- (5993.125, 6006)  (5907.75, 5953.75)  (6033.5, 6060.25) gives 0.5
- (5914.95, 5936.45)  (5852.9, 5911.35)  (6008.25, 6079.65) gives -1.7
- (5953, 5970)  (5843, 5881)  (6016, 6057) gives -0.5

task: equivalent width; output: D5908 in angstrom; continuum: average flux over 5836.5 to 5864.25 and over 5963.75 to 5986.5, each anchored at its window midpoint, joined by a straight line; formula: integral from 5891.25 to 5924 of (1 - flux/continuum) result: 2.8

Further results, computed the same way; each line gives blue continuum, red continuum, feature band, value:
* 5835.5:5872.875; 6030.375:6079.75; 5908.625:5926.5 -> 0.03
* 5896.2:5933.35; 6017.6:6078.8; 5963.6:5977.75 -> -0.67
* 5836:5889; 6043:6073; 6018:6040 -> -1.15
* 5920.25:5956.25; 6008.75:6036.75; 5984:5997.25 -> 0.99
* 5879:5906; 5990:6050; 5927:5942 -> -2.79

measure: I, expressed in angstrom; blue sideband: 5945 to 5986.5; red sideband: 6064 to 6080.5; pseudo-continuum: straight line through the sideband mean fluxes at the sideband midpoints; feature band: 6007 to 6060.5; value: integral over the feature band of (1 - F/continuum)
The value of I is -1.8 angstrom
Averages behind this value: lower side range 14.8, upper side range 14.5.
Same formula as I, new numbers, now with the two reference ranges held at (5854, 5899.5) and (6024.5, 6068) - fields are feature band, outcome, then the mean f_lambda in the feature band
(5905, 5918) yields -1.5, 15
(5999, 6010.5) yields -0.6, 15.2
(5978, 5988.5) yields 0.3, 13.8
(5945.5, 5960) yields -1.2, 15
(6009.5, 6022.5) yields -0.8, 15.4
